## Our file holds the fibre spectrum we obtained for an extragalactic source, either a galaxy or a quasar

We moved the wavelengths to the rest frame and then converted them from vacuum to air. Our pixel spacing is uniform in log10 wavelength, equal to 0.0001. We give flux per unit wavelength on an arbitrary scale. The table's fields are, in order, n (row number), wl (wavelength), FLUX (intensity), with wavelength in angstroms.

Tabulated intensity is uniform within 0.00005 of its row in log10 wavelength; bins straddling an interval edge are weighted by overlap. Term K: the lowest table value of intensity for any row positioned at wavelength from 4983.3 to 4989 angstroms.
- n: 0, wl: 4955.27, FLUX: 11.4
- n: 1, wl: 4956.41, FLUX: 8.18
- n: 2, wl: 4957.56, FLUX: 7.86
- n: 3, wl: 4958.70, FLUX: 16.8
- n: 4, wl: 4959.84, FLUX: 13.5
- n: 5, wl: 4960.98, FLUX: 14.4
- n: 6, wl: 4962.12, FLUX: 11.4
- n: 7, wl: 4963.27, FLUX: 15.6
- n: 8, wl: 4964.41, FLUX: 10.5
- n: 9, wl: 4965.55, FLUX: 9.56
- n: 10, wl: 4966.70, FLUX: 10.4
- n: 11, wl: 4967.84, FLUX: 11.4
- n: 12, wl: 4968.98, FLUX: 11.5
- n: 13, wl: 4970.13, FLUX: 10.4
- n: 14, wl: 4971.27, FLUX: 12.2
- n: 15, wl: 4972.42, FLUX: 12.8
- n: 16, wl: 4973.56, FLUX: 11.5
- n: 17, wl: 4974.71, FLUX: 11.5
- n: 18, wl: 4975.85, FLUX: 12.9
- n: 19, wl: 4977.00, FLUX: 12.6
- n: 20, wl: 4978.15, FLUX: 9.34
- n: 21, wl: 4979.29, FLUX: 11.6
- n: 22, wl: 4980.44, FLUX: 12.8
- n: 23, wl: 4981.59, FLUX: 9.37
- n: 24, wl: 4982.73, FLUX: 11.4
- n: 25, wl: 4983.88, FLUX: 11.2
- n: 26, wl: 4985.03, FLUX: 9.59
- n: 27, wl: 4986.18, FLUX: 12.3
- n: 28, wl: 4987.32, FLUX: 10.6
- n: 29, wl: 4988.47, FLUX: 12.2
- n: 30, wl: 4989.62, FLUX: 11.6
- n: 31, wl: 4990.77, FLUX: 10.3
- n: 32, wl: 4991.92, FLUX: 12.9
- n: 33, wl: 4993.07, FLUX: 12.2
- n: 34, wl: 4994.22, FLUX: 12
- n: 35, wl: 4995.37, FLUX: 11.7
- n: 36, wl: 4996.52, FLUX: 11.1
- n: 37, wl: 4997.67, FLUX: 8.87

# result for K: 9.59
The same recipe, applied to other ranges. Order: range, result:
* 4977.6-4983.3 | 9.34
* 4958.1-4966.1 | 9.56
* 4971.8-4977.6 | 11.5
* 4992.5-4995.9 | 11.7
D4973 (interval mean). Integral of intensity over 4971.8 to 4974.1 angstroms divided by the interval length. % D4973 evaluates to 12.2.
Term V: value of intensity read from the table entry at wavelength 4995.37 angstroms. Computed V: 11.7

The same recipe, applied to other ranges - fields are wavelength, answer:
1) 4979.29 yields 11.6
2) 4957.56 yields 7.86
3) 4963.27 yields 15.6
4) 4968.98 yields 11.5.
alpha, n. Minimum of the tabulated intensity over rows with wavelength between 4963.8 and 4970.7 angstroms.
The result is 9.56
